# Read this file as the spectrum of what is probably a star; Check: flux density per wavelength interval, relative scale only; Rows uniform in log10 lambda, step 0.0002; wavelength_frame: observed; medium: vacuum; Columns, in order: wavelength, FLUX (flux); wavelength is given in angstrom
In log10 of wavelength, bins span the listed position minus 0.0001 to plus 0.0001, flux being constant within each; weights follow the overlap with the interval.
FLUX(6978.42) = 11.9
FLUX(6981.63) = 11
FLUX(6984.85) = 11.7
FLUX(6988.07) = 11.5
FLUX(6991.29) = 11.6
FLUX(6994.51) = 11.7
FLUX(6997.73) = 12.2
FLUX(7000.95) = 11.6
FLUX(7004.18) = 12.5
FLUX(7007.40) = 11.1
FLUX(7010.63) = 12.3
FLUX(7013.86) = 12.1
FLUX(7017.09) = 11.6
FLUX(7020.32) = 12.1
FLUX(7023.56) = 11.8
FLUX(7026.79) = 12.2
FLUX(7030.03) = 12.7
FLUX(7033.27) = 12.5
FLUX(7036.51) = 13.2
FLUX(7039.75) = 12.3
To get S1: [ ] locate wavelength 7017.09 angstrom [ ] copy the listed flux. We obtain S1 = 11.6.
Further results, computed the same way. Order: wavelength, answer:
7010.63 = 12.3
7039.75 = 12.3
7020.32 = 12.1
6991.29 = 11.6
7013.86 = 12.1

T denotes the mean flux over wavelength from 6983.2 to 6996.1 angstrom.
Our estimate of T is 11.6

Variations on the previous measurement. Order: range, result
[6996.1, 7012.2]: 11.9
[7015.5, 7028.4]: 11.9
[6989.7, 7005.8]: 11.9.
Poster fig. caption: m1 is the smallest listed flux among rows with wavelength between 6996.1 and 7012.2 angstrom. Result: 11.1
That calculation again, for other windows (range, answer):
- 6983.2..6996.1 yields 11.5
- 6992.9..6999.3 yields 11.7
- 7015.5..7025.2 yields 11.6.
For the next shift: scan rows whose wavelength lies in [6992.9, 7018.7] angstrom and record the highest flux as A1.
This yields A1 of 12.5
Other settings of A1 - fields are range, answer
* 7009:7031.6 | 12.7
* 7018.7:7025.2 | 12.1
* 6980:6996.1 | 11.7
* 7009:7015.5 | 12.3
